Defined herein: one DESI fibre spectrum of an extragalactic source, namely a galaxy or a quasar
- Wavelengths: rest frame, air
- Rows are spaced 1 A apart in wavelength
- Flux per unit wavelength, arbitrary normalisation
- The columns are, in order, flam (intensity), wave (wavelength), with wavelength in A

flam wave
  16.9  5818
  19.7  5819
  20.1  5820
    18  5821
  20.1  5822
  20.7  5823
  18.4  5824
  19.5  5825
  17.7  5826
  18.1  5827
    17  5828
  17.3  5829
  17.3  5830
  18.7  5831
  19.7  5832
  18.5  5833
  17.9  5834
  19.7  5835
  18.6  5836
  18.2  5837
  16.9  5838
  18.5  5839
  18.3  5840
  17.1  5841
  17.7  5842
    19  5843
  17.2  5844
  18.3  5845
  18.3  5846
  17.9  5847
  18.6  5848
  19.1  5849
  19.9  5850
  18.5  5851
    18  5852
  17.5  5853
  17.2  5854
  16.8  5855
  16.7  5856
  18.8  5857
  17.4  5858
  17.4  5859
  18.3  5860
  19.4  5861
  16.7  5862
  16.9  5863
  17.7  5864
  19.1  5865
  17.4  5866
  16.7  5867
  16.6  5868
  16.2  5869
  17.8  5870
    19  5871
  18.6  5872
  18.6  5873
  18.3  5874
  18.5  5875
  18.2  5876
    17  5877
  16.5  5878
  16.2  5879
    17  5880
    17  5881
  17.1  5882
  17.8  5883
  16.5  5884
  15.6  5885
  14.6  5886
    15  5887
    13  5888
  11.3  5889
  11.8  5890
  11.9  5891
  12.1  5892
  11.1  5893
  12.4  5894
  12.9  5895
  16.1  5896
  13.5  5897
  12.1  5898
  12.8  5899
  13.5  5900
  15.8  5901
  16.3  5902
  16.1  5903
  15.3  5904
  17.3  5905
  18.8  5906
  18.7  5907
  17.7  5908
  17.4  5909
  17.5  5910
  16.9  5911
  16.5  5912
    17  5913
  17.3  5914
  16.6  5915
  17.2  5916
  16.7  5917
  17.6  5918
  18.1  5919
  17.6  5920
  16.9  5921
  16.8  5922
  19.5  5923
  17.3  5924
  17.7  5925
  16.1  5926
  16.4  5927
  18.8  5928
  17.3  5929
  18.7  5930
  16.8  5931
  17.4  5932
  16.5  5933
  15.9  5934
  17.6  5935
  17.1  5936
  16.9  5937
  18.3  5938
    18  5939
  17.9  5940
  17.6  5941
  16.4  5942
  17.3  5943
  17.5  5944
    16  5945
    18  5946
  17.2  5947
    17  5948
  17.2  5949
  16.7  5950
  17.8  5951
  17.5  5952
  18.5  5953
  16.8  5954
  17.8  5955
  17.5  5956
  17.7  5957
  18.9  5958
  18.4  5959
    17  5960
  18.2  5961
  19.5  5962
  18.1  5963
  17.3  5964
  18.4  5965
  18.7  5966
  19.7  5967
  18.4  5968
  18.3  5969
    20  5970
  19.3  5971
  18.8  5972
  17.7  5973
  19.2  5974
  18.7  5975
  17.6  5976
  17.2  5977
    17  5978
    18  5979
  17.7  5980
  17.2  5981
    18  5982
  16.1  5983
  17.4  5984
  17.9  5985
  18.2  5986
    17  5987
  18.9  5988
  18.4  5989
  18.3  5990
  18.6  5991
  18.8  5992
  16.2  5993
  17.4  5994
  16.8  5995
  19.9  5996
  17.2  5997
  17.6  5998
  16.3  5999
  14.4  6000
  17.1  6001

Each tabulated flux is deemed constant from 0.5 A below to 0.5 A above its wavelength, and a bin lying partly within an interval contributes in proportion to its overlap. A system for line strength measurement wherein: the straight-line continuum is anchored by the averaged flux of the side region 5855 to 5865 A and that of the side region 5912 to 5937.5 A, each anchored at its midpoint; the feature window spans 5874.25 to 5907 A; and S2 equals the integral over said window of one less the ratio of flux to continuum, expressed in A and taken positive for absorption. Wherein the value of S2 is 4.5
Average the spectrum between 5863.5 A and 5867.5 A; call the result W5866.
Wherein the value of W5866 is 17.7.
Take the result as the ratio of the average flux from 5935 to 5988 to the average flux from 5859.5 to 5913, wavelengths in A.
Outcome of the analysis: 1.11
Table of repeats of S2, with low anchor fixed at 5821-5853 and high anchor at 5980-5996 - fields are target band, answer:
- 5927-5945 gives 0.63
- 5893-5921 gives 3.14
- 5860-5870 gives 0.44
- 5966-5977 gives -0.54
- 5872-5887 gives 0.96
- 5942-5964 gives 0.35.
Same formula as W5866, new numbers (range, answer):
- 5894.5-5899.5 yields 13.5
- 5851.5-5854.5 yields 17.6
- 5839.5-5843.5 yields 18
